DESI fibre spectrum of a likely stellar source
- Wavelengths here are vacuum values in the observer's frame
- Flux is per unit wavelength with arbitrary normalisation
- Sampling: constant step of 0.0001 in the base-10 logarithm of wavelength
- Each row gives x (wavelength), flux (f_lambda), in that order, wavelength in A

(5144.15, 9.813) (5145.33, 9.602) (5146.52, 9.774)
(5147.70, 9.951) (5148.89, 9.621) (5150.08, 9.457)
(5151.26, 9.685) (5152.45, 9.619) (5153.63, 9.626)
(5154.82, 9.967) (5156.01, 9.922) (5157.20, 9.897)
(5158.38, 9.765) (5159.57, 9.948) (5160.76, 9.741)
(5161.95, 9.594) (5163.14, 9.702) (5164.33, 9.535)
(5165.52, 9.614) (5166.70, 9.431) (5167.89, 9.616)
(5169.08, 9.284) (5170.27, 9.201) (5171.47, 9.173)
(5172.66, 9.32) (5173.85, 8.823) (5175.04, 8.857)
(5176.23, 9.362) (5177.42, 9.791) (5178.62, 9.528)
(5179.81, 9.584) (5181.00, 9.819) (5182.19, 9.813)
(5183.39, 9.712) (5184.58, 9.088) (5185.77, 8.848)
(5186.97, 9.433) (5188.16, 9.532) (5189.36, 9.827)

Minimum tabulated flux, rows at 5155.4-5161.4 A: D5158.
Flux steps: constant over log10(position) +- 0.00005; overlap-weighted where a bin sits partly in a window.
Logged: 9.741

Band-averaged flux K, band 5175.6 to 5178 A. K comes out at 9.58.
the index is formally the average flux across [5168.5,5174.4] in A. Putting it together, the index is 9.15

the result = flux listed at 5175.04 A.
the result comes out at 8.857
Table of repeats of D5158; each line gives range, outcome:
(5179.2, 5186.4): 8.848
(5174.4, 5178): 8.857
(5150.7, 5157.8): 9.619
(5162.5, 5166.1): 9.535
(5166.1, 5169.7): 9.284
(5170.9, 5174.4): 8.823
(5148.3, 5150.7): 9.457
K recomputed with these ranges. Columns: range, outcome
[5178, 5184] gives 9.69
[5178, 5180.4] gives 9.54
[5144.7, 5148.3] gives 9.78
